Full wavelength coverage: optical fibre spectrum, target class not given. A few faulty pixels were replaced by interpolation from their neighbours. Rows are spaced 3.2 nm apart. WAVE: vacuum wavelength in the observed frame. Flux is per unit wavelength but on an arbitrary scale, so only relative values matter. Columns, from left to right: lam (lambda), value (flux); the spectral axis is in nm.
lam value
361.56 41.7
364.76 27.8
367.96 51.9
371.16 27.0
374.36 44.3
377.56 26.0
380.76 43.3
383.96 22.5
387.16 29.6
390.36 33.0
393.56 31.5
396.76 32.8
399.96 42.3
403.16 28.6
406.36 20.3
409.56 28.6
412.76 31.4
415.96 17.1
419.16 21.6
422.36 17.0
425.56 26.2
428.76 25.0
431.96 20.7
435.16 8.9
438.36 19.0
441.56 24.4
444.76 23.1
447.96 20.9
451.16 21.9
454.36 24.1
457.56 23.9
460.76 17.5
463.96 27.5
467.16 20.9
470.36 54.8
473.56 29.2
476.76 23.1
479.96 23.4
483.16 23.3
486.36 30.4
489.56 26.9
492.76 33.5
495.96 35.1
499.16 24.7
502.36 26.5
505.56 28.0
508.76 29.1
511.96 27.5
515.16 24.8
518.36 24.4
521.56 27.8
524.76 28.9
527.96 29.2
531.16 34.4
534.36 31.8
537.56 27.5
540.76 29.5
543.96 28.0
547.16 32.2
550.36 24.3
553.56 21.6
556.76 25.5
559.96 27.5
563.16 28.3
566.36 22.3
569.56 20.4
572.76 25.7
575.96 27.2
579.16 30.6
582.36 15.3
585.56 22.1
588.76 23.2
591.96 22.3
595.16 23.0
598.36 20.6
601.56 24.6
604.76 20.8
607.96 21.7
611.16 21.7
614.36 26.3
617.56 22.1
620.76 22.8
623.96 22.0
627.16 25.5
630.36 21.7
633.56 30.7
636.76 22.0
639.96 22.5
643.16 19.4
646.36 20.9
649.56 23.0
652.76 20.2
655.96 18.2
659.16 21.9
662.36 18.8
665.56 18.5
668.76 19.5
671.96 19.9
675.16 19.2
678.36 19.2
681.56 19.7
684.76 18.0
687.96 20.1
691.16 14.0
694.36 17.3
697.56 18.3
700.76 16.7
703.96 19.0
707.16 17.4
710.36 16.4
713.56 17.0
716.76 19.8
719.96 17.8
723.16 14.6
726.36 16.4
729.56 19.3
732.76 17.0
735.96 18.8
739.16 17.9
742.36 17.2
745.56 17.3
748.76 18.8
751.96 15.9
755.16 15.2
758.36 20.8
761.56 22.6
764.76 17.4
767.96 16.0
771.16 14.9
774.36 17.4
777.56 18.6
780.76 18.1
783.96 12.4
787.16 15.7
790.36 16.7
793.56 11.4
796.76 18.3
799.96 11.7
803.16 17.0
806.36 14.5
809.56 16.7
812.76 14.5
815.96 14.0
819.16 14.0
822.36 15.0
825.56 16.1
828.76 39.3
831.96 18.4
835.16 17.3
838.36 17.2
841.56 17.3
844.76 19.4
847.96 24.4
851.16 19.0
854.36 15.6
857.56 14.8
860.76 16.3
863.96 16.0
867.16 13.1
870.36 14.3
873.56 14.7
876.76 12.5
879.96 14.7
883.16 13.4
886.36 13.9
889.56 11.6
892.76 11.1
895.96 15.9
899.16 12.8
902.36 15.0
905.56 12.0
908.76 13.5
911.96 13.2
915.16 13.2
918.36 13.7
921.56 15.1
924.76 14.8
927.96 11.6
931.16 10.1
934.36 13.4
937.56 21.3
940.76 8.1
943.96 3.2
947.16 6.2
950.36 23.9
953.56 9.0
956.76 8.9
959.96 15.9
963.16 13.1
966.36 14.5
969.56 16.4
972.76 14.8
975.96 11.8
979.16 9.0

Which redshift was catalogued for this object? 0.26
